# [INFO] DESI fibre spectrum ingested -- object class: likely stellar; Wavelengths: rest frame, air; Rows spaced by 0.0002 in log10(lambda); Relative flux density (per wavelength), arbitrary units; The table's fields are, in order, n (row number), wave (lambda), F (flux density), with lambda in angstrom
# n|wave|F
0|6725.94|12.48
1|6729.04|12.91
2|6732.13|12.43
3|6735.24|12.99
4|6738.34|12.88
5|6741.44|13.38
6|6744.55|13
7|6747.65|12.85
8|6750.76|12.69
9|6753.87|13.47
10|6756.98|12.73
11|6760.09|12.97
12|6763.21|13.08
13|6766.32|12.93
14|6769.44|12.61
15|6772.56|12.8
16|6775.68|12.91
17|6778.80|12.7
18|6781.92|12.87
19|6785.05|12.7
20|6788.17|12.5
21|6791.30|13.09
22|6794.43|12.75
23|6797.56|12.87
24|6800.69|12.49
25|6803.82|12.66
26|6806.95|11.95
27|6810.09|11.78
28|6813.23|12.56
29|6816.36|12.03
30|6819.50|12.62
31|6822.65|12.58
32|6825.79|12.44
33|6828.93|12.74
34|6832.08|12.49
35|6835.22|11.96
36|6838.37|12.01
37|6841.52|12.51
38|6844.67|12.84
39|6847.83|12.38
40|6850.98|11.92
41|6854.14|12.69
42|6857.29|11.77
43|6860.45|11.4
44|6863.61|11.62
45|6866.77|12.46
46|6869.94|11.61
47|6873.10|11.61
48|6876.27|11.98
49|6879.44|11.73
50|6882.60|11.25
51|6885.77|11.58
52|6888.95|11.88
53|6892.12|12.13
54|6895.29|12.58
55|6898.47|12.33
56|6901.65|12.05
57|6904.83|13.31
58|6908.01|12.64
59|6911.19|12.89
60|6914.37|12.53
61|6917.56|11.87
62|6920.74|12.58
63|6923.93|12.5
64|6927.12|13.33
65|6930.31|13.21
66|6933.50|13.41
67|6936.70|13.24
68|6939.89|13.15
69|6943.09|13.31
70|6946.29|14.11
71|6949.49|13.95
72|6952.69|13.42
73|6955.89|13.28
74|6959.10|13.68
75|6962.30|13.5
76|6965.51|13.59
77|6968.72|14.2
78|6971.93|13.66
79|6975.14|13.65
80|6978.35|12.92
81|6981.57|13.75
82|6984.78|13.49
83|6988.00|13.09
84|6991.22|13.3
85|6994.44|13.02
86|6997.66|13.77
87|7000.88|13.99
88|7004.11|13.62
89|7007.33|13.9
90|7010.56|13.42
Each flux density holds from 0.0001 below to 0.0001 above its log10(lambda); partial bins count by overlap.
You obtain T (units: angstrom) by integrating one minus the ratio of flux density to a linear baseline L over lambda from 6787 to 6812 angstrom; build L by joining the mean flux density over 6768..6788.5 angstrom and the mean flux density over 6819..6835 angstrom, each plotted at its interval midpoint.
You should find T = 0.3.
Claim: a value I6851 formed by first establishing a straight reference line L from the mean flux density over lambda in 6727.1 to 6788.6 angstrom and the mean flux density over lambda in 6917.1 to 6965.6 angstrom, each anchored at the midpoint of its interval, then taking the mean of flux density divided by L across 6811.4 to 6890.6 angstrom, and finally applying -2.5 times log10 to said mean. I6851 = 0.084 mag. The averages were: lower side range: 12.9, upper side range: 13.3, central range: 12.1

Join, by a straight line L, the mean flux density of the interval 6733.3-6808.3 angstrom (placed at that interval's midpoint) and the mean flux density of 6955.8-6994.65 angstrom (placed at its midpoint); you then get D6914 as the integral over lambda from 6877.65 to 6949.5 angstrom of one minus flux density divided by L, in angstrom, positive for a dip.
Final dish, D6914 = 3.5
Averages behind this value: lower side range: 12.8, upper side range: 13.5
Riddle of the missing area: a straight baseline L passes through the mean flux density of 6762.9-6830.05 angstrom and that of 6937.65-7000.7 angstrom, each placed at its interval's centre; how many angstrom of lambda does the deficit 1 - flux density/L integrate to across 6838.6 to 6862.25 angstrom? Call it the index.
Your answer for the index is 1.3 angstrom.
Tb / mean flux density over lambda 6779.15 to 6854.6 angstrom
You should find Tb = 12.5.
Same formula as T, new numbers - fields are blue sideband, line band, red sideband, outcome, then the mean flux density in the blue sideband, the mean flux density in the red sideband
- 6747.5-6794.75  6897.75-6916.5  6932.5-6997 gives 1.0 angstrom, 12.9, 13.5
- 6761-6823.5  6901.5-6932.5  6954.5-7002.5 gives 1.2 angstrom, 12.6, 13.5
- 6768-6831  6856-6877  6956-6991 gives 1.9 angstrom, 12.6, 13.5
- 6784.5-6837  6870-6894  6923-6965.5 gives 2.3 angstrom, 12.5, 13.4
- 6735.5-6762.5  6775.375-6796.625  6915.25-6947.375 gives 0.4 angstrom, 13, 13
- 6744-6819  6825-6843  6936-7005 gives 0.8 angstrom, 12.7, 13.5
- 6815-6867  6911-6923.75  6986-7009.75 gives 0.4 angstrom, 12.3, 13.5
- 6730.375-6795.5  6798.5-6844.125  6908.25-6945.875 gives 1.9 angstrom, 12.9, 12.9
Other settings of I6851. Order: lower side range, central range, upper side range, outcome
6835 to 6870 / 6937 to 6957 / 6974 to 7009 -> -0.04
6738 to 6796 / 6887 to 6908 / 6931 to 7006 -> 0.08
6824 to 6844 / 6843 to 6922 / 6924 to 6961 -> 0.06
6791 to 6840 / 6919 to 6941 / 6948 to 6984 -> 0.02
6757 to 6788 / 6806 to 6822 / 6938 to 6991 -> 0.07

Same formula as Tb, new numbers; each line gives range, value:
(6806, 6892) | 12.1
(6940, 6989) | 13.6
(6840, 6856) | 12.5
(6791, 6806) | 12.7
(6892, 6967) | 13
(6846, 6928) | 12.2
